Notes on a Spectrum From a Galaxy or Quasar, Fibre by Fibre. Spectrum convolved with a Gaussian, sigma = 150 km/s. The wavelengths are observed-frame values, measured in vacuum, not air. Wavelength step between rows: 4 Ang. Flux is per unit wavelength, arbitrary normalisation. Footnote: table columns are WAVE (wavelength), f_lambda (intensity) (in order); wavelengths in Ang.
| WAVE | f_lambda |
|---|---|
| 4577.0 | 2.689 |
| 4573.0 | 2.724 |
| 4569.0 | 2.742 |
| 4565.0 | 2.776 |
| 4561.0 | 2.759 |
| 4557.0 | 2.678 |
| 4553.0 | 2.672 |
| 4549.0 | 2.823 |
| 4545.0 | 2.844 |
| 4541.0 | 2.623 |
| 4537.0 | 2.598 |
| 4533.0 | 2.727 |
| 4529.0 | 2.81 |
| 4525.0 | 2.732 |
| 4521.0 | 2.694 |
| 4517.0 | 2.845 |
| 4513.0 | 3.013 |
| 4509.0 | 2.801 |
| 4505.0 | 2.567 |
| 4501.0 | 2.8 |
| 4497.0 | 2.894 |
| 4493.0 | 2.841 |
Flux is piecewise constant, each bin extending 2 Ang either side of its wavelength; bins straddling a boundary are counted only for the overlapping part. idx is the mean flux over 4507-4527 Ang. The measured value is 2.82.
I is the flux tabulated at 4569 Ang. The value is 2.742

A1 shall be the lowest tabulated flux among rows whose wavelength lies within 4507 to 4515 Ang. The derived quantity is 2.801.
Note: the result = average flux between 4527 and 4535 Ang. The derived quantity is 2.77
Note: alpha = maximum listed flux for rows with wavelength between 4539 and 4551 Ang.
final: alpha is 2.844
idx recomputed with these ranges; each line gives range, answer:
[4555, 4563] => 2.72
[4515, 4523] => 2.77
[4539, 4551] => 2.76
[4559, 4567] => 2.77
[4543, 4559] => 2.75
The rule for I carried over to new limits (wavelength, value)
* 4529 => 2.81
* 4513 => 3.013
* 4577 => 2.689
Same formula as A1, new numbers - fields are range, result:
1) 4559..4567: 2.759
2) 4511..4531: 2.694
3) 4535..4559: 2.598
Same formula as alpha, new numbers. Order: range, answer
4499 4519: 3.013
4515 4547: 2.845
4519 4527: 2.732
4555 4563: 2.759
